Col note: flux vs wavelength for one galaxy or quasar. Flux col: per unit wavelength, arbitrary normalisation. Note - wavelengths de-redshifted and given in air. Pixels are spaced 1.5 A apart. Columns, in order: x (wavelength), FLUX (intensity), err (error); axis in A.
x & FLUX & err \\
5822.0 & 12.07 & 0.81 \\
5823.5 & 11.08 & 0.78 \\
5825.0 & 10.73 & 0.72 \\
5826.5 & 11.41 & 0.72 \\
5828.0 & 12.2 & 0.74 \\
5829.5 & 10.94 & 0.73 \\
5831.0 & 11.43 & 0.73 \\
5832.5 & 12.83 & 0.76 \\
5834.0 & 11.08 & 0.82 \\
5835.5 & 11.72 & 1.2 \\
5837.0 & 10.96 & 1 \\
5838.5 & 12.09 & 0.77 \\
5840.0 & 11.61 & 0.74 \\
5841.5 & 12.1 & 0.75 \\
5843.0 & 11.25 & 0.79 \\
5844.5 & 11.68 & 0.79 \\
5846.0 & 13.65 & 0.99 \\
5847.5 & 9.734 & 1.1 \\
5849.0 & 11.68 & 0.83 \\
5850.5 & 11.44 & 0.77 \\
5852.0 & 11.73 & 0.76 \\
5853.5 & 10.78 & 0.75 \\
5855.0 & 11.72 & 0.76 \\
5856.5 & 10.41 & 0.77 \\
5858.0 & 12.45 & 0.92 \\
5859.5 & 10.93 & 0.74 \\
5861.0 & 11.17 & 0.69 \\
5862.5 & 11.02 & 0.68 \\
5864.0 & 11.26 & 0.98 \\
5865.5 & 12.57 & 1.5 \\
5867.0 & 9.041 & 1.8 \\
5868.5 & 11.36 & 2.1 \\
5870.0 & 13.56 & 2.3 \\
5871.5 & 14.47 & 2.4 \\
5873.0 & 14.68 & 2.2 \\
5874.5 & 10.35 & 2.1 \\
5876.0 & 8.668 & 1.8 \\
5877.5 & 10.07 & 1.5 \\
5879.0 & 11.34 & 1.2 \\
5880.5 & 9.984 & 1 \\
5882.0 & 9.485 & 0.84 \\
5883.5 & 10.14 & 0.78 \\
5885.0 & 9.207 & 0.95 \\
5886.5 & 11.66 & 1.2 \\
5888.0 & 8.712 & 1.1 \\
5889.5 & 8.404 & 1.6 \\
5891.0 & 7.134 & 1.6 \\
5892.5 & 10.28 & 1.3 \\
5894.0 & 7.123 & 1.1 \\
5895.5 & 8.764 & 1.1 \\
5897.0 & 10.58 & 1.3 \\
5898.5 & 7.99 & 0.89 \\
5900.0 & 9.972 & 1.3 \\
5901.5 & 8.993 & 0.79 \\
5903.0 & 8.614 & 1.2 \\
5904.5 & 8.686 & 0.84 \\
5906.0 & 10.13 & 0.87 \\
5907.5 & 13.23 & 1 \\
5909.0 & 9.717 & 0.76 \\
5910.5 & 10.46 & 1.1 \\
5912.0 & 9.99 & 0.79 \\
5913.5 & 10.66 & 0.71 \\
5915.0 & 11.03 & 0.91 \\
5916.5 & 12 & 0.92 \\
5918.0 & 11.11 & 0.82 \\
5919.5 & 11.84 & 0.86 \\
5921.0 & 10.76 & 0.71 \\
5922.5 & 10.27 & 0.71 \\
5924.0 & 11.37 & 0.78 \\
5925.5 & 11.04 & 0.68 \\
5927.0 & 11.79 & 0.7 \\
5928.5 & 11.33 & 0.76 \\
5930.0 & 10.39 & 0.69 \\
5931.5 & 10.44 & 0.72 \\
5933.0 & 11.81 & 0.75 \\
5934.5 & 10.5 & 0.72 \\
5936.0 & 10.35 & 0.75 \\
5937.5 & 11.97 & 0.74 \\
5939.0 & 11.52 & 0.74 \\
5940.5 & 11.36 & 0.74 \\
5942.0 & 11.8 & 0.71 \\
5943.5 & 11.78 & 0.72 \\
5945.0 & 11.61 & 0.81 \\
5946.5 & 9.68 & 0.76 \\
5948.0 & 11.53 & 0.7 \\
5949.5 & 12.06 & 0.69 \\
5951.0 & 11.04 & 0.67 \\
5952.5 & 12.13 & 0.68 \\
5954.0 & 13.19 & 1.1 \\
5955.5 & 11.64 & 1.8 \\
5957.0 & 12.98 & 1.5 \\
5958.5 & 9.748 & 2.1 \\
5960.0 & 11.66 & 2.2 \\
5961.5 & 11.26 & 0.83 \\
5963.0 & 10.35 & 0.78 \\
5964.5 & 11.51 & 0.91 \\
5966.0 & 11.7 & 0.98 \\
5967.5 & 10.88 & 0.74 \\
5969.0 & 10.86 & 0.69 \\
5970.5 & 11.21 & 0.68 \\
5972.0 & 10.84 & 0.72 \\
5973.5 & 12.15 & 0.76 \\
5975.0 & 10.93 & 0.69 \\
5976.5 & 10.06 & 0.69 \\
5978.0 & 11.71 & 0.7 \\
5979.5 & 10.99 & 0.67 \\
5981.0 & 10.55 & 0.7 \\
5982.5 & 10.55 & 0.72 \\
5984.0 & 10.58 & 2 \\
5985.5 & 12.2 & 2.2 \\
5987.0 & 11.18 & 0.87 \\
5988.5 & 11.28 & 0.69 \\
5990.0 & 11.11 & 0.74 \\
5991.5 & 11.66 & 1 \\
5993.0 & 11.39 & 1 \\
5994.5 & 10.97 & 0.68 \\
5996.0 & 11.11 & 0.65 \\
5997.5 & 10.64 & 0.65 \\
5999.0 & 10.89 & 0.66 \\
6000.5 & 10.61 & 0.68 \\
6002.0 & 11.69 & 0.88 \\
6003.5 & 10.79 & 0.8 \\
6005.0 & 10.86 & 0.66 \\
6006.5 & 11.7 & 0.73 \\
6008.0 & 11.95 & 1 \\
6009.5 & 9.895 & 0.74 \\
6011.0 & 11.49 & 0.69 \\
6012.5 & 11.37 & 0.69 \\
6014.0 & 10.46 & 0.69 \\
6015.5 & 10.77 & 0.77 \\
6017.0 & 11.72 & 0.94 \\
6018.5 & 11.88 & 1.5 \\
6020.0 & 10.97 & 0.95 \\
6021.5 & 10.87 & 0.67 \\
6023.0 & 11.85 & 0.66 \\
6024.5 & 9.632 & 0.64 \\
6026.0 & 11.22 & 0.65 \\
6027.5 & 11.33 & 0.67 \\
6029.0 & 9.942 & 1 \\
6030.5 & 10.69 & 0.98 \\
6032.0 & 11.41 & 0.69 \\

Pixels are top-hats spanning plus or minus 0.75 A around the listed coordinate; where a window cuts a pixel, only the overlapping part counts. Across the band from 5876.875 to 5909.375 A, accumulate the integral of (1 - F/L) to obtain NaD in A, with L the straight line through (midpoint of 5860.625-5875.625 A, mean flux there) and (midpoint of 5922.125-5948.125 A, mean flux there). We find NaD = 5.8 A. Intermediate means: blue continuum 11.9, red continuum 11.1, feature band 9.55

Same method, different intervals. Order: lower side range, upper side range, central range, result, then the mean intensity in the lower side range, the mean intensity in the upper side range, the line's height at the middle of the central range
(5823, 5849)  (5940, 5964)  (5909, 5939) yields 1.4 A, 11.6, 11.5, 11.5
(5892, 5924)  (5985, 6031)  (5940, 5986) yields -2.8 A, 10.1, 11.1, 10.7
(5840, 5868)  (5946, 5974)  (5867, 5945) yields 5.7 A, 11.4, 11.4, 11.4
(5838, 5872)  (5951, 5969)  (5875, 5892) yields 3.0 A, 11.6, 11.5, 11.6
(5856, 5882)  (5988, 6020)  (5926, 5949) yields 0.1 A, 11.3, 11.1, 11.2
